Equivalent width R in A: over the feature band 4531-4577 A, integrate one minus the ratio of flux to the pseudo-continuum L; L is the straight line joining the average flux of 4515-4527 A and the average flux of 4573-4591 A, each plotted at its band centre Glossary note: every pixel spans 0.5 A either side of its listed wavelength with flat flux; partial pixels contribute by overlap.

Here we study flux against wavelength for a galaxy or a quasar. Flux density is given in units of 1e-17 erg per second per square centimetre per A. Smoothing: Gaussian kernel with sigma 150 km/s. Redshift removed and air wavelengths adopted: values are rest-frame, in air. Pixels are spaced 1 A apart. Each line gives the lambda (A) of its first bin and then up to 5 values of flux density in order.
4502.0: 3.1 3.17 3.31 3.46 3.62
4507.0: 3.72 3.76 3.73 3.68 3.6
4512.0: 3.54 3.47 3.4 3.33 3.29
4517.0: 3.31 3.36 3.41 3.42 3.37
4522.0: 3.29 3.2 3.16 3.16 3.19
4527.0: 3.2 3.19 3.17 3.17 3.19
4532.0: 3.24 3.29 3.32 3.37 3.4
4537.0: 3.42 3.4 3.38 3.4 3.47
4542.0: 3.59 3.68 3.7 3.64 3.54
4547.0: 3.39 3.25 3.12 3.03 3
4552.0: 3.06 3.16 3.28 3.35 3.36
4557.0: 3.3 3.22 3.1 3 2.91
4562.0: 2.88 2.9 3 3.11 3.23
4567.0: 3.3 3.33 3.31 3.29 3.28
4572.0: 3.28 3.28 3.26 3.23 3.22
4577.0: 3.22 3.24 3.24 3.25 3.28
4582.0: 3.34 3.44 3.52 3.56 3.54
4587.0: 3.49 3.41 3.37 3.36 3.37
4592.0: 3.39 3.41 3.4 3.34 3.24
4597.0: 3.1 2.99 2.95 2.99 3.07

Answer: 0.7 A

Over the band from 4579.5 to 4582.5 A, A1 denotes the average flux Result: 3.29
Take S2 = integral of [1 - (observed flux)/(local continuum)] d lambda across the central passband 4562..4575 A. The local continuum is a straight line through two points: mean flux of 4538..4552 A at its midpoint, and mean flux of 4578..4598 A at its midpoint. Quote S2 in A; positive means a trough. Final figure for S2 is 0.65 A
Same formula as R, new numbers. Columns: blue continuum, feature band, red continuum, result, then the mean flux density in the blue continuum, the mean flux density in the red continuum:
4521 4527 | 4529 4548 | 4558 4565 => -1.7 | 3.21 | 2.99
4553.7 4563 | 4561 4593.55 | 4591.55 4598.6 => -0.8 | 3.14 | 3.26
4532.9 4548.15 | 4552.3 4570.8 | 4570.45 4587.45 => 1.2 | 3.46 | 3.33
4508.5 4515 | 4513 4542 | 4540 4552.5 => 1.3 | 3.55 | 3.37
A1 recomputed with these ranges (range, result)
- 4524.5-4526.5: 3.17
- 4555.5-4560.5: 3.2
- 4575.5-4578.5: 3.23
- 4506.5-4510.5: 3.72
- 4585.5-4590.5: 3.43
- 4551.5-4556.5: 3.24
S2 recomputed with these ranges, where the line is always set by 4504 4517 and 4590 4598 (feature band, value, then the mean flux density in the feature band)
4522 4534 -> 0.96 A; 3.21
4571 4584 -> 0.25 A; 3.28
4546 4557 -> 0.64 A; 3.22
